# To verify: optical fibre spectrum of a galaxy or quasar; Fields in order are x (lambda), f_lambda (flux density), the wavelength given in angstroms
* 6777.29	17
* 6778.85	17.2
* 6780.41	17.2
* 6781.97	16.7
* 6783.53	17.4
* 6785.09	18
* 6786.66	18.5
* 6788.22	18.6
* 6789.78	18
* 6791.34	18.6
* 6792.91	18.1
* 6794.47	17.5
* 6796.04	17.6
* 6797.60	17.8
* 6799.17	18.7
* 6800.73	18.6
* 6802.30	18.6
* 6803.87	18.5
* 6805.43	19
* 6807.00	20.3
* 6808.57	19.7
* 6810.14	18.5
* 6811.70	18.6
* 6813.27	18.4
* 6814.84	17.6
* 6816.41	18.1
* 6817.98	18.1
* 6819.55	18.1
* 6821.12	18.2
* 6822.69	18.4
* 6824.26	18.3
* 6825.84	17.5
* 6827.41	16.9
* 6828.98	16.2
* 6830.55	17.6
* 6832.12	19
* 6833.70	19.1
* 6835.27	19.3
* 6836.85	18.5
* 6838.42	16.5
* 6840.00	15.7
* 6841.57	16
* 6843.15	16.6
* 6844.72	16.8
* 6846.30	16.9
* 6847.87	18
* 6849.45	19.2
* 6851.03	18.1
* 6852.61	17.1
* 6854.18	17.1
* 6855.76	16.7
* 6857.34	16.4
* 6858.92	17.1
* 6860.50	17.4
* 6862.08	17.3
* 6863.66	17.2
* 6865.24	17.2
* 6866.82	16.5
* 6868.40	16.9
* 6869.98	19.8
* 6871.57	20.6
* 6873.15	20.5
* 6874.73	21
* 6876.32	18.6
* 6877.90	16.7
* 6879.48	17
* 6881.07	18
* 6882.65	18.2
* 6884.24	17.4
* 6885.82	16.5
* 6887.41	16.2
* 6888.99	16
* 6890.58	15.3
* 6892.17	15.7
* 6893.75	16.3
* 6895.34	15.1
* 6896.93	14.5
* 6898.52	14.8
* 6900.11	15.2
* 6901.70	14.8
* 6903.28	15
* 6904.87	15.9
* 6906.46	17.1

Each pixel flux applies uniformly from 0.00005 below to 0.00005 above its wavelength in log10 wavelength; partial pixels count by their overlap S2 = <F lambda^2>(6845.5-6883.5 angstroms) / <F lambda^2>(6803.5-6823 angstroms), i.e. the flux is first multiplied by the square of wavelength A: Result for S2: 1.0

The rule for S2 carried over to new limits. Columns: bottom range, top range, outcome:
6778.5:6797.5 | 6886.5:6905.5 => 0.89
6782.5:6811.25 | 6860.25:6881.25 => 1.01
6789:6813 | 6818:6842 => 0.96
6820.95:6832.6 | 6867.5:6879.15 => 1.09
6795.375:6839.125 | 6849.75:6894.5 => 0.97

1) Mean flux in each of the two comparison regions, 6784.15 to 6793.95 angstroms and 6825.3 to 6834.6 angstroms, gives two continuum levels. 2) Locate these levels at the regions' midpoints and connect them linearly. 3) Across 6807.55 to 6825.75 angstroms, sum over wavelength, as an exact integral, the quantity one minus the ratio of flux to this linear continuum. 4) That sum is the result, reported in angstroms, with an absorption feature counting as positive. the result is -0.4 angstroms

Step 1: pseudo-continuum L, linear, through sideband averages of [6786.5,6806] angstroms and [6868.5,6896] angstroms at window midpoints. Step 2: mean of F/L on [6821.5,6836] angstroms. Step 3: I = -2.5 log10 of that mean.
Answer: 0.00 mag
